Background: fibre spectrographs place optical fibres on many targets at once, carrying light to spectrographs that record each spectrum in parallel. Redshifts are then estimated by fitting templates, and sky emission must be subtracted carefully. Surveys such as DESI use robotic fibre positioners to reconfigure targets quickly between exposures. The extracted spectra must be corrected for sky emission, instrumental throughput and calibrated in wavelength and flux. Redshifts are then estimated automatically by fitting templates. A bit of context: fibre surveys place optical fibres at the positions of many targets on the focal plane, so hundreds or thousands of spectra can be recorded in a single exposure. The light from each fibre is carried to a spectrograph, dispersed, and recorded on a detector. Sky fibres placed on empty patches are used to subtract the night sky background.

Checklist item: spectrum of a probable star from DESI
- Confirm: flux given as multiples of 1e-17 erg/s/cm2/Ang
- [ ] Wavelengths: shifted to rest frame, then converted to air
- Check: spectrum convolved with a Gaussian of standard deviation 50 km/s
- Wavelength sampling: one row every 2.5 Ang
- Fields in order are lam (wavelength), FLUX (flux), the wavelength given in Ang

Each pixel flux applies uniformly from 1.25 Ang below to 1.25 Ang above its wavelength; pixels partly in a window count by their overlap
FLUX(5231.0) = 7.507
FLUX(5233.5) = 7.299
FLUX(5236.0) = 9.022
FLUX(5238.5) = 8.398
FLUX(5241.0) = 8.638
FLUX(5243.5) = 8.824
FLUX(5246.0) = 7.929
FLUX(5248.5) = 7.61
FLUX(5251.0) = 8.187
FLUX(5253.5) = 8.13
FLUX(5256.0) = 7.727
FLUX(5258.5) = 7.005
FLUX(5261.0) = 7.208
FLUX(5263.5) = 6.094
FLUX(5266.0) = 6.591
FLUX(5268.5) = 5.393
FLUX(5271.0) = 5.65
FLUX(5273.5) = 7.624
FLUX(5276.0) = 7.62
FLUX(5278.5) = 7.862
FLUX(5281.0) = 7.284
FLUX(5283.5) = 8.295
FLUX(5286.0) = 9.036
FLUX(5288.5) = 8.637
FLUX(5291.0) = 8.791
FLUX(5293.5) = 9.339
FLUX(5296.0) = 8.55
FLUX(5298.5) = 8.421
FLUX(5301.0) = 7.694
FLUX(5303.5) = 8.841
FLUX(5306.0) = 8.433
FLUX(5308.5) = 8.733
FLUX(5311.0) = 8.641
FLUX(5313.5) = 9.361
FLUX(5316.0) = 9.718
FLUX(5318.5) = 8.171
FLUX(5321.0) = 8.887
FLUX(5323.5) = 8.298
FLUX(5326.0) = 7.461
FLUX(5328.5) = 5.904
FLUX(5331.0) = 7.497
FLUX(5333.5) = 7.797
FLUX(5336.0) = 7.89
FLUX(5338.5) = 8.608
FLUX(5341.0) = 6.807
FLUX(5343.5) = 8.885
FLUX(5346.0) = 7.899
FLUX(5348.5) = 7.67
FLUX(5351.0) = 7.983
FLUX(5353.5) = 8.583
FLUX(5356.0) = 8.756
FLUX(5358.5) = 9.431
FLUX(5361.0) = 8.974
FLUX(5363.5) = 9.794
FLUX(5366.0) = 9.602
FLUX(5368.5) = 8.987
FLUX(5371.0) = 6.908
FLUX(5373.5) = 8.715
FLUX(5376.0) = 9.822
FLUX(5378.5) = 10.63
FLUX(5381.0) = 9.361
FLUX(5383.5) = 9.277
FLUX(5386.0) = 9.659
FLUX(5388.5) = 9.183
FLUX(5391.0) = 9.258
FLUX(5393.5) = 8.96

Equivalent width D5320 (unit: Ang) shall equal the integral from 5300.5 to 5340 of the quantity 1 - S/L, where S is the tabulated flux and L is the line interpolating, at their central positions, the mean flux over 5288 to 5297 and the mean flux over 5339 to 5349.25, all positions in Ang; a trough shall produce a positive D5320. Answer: 0.41 Ang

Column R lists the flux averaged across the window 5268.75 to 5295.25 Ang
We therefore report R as 7.93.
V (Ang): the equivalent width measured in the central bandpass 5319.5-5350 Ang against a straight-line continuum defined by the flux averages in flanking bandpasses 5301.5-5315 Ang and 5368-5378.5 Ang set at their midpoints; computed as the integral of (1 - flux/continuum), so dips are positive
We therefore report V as 3.4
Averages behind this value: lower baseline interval 8.76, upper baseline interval 8.82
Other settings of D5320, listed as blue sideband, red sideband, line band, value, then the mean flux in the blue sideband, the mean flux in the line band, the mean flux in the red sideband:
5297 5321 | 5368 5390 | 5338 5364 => 1.5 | 8.68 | 8.45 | 9.18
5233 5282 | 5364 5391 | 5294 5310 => -0.7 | 7.51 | 8.49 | 9.23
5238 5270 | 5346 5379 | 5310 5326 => -0.9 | 7.48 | 8.74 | 8.83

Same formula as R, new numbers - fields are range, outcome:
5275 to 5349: 8.24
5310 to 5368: 8.38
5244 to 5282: 7.23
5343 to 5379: 8.8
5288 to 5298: 8.81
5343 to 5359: 8.39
